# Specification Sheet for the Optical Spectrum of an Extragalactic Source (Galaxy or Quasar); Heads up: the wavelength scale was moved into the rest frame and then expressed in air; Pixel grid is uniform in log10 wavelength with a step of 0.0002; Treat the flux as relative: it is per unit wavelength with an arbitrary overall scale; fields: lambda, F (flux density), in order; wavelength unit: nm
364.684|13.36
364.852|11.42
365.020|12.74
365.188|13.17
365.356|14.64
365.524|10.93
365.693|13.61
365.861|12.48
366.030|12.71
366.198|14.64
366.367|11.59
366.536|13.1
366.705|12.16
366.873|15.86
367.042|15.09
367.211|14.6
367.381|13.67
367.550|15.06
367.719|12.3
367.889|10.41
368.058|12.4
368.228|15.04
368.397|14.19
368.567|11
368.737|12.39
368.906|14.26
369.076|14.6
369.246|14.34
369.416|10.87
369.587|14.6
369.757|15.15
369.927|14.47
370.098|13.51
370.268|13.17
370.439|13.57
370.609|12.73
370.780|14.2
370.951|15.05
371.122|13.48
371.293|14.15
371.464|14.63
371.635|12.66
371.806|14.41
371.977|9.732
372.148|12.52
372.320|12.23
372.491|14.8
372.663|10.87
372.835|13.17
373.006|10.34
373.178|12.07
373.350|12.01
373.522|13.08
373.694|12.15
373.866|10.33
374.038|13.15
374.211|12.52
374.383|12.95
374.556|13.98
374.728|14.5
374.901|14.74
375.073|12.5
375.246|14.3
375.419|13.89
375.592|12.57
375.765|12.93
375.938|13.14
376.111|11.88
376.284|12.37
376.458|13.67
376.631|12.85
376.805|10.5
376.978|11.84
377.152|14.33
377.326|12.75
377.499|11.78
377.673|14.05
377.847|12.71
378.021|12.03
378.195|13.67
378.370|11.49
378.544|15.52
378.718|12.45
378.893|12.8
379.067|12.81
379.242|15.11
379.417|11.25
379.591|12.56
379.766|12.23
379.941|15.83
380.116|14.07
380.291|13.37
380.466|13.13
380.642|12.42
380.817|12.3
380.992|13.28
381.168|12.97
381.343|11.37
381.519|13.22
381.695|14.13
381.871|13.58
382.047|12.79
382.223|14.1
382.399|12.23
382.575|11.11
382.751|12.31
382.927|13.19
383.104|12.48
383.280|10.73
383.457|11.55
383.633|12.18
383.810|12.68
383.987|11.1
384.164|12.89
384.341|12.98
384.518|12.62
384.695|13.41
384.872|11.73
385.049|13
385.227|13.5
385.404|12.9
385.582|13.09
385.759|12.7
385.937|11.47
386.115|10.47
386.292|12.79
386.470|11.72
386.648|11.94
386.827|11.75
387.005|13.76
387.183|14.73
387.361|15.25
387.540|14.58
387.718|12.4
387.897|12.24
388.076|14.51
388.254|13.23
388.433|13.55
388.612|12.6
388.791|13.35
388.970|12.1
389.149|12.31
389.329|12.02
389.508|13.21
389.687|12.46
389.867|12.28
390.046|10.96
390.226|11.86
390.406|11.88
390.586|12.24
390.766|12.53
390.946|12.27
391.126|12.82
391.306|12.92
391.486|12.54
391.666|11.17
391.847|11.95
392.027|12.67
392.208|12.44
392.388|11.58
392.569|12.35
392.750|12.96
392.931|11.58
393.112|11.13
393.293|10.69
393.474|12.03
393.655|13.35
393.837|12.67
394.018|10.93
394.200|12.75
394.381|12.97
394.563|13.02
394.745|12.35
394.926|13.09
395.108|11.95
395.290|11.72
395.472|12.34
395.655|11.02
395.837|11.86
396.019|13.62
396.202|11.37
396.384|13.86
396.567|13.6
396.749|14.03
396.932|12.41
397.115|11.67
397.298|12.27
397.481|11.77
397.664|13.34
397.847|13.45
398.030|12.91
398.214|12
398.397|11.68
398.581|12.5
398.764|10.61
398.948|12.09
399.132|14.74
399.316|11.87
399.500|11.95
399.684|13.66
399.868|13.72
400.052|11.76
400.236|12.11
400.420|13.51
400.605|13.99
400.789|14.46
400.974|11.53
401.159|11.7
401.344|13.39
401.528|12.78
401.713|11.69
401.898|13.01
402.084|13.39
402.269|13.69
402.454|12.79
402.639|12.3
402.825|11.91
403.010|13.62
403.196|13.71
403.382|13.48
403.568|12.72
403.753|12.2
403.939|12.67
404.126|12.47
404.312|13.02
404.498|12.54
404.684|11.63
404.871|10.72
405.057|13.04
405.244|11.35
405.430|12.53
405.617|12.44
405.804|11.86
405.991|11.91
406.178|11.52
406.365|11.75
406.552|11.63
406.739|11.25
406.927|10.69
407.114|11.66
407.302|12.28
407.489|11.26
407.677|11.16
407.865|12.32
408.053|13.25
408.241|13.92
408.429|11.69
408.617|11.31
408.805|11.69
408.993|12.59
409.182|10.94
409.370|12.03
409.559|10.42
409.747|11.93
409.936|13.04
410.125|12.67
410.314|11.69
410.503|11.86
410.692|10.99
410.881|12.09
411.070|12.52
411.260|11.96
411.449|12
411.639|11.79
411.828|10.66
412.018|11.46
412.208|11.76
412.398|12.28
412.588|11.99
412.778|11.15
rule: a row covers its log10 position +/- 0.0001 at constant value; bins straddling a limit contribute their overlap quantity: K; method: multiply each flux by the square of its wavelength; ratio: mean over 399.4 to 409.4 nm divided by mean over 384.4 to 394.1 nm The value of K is 1.07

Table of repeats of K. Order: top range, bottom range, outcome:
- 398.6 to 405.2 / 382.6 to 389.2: 1.08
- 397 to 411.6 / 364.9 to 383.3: 1.10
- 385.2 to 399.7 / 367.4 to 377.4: 1.06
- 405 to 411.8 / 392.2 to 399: 1.03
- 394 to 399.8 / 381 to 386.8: 1.07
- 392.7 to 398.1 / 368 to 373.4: 1.07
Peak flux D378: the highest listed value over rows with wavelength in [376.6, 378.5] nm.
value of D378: 14.33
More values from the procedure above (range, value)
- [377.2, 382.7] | 15.83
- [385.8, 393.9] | 15.25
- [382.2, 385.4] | 14.1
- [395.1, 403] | 14.74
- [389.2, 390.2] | 13.21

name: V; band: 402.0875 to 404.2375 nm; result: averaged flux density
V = 12.9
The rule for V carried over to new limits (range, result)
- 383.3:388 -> 12.6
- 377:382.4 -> 13.1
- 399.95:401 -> 13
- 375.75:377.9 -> 12.7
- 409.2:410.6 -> 11.9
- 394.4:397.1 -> 12.6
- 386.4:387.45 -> 13.2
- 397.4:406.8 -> 12.5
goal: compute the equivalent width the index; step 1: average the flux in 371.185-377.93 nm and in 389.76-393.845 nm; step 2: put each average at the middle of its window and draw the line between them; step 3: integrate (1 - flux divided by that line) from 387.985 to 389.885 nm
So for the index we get -0.10 nm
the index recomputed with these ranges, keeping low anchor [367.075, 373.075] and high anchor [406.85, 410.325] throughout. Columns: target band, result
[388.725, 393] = 0.10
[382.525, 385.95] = 0.10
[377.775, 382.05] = -0.05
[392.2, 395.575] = 0.07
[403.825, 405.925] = -0.02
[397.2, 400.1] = -0.06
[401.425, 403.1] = -0.09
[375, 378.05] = 0.06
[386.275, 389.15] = -0.11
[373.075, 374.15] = 0.09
